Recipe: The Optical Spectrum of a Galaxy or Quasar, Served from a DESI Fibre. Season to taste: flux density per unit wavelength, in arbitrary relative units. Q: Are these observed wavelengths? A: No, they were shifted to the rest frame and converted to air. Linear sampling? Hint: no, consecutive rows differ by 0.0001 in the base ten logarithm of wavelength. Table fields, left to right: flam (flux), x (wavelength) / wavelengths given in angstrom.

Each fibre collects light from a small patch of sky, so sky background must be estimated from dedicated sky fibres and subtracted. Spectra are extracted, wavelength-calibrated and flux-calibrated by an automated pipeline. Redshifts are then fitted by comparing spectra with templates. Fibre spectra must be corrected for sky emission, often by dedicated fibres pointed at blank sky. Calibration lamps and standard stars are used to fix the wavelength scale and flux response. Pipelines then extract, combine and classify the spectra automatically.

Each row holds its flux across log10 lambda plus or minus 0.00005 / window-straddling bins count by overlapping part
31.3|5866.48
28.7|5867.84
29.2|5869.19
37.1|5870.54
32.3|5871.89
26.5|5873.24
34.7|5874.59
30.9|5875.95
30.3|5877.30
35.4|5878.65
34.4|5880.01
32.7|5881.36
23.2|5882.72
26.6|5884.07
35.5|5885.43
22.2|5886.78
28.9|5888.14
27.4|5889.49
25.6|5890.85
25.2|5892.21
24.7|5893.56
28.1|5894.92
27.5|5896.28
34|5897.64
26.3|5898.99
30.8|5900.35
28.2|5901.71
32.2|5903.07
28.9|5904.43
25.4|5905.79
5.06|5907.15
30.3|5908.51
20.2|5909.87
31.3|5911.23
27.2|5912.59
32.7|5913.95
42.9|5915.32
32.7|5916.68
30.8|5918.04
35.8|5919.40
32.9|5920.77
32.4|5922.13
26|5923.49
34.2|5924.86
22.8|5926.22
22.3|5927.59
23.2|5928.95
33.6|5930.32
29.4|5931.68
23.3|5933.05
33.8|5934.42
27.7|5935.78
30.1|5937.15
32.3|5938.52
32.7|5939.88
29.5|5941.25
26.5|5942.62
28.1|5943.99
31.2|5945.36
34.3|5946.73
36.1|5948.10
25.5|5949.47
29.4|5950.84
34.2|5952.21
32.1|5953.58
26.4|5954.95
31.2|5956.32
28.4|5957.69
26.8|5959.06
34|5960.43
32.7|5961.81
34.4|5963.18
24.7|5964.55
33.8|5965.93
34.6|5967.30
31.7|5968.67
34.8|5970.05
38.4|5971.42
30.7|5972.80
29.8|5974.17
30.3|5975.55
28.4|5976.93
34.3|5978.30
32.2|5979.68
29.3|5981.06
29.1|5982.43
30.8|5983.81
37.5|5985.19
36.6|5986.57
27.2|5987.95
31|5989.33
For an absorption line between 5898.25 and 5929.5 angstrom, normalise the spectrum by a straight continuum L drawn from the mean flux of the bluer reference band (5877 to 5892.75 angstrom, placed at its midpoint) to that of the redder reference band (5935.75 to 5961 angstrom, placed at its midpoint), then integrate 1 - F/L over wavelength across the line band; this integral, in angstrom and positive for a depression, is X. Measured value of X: 1.2 angstrom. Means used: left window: 28.9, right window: 30.4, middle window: 28.5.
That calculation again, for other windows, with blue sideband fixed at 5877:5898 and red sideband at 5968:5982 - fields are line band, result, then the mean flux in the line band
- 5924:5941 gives 0.9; 28.8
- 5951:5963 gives 0.2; 30.8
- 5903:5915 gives 1.4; 26.1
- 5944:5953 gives -0.2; 31.5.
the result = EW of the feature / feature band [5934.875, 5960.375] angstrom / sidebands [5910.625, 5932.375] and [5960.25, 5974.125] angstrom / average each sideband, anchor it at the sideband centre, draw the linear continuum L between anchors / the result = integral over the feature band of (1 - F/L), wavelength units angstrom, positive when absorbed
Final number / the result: 1.3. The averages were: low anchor 30.6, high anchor 32.8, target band 30.3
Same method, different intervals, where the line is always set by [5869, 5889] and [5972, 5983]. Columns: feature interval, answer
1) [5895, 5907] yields 1.02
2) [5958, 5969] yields -0.31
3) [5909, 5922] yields -0.50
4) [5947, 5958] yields 0.00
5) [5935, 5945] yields 0.32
